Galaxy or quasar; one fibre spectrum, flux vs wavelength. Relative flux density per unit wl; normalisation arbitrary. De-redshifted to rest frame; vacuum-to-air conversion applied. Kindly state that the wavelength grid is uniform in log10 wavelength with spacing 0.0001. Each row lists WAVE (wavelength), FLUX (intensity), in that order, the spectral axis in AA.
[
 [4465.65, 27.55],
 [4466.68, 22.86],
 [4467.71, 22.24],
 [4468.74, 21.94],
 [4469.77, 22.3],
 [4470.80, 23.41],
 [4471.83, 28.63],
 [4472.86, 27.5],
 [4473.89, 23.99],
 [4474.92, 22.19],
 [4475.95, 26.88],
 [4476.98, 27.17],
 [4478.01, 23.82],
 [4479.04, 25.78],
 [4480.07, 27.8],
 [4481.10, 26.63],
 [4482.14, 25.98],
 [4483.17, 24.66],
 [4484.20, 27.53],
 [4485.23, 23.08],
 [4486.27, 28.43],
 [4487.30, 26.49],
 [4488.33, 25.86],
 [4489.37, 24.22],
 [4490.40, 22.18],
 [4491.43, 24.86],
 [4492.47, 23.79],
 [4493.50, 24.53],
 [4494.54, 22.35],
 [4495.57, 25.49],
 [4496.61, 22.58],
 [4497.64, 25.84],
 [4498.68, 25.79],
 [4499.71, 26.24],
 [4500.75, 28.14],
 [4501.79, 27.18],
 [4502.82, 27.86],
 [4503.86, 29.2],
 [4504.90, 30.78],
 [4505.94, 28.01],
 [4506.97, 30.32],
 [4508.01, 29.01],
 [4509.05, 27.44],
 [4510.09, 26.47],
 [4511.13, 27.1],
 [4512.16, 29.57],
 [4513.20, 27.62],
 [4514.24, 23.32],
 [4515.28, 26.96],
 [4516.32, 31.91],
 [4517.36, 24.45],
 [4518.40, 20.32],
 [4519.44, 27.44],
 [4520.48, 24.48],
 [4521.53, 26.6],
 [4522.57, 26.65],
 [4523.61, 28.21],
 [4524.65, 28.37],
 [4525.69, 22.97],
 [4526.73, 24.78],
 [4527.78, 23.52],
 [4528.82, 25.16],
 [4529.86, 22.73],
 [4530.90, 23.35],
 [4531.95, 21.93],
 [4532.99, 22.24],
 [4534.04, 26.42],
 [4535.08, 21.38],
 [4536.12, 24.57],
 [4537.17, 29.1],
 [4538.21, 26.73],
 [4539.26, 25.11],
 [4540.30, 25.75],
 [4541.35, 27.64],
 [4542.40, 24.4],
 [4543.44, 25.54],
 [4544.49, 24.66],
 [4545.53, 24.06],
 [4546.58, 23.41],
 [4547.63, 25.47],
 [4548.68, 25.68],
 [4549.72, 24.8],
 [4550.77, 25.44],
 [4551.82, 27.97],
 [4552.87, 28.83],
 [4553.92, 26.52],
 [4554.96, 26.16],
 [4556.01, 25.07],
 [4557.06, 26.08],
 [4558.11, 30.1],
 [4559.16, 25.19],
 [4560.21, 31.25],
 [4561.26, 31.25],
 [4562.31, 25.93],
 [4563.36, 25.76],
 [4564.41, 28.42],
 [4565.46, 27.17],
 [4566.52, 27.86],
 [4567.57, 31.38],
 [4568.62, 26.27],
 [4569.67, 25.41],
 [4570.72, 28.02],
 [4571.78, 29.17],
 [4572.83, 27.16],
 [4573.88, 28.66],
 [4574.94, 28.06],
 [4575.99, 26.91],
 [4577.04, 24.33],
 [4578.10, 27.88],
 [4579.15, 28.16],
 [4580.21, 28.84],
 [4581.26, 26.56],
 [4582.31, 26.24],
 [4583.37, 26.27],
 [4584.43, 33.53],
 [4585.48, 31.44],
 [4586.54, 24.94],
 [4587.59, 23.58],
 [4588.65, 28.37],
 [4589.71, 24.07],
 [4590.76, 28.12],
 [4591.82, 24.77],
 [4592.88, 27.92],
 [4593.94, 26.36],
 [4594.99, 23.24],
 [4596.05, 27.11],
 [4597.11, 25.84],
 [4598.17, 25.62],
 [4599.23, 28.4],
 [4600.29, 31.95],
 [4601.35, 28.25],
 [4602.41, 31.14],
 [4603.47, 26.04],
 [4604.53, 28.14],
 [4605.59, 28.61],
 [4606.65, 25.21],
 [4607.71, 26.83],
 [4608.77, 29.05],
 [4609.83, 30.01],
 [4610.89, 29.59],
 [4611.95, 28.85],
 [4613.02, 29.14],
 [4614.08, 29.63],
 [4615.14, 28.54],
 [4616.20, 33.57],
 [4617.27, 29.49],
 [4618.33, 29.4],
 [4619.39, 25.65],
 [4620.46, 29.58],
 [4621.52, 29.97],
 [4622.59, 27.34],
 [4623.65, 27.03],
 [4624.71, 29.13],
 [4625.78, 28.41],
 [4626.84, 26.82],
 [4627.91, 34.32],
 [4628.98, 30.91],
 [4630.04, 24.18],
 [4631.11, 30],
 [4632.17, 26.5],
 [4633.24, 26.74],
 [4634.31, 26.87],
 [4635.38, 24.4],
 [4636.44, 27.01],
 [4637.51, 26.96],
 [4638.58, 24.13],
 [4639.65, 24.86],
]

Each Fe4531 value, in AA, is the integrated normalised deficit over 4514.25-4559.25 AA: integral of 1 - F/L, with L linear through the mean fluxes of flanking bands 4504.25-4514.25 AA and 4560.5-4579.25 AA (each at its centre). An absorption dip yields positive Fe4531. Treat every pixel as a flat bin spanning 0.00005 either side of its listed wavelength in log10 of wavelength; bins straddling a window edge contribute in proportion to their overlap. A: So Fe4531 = 4.0 AA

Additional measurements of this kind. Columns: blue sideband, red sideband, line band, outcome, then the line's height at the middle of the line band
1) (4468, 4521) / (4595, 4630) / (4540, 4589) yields 0.85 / 27.5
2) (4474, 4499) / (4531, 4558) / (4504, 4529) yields -1.47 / 25.3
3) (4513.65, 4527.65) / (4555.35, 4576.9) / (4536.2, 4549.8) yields 0.59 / 26.7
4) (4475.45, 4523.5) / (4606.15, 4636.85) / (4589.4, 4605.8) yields 0.46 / 28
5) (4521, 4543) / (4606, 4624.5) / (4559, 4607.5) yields -0.28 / 27.4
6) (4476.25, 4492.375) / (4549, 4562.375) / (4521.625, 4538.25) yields 1.13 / 26.7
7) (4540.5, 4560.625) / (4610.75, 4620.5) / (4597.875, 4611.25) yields 0.17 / 28.8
